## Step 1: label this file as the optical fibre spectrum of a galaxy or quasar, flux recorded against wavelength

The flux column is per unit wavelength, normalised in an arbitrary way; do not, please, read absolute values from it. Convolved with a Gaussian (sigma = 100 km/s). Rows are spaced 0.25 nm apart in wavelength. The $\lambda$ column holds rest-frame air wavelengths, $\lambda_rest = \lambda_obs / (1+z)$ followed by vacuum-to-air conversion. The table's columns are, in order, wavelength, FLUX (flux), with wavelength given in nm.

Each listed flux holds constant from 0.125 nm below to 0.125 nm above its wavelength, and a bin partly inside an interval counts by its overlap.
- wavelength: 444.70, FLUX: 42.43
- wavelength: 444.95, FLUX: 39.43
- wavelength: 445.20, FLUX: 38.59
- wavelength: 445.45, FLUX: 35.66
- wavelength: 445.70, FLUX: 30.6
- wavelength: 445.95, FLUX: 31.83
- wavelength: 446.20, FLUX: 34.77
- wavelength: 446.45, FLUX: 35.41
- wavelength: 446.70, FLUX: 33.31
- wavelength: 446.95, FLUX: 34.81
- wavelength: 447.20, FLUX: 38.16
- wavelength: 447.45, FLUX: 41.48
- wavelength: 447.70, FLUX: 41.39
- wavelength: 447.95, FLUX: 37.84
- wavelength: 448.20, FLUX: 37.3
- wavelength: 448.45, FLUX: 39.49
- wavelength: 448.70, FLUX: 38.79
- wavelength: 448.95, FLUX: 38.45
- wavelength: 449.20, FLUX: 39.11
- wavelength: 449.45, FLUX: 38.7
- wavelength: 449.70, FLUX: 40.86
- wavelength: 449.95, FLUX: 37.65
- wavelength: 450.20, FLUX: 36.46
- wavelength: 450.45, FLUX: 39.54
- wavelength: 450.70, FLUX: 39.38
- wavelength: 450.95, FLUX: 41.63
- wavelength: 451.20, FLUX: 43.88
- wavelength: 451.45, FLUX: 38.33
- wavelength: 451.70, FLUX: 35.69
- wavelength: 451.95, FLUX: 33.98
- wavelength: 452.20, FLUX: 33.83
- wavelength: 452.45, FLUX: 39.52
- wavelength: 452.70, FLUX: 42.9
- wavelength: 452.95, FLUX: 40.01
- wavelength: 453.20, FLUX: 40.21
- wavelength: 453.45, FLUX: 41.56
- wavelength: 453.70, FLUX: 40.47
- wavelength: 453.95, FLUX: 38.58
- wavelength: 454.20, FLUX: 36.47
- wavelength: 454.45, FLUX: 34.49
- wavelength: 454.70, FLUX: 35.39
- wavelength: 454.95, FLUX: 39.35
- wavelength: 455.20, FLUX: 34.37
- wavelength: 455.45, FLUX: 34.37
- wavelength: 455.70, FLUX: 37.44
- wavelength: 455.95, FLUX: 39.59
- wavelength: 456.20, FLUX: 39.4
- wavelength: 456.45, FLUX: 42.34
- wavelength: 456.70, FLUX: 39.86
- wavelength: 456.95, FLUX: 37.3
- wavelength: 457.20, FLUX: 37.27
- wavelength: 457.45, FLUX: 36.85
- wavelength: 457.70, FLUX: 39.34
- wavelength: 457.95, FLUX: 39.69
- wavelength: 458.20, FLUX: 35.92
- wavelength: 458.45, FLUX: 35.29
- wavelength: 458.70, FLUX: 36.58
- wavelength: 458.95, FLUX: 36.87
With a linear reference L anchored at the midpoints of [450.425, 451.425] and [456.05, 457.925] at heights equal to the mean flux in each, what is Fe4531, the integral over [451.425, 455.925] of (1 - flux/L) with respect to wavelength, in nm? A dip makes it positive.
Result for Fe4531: 0.27 nm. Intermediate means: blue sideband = 41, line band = 37.6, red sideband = 39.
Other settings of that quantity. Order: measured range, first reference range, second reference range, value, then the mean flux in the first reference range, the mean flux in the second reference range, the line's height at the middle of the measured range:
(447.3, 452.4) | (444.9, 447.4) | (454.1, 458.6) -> -0.37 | 35.3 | 37.5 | 36.1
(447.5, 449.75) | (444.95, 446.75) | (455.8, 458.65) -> -0.22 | 34.7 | 38.4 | 35.6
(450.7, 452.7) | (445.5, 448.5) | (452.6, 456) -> -0.05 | 36.3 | 38.2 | 37.5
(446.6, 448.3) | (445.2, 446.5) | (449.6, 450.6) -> -0.10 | 34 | 38.6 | 35.7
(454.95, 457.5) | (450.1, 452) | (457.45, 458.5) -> 0.00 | 38.8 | 37.6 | 37.9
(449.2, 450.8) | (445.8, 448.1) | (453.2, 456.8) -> -0.07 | 36.5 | 38.2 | 37.1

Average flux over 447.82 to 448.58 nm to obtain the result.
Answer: 38.2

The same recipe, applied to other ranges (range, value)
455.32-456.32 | 37.7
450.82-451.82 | 39.9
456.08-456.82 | 40.5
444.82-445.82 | 36.1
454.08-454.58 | 35.5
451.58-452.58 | 35.8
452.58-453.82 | 41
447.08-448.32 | 39.2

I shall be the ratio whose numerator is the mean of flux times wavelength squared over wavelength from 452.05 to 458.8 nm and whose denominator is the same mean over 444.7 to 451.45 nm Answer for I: 1.04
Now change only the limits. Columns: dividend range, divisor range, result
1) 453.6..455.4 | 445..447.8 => 1.06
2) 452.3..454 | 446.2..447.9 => 1.12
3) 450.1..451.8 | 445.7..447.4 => 1.16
